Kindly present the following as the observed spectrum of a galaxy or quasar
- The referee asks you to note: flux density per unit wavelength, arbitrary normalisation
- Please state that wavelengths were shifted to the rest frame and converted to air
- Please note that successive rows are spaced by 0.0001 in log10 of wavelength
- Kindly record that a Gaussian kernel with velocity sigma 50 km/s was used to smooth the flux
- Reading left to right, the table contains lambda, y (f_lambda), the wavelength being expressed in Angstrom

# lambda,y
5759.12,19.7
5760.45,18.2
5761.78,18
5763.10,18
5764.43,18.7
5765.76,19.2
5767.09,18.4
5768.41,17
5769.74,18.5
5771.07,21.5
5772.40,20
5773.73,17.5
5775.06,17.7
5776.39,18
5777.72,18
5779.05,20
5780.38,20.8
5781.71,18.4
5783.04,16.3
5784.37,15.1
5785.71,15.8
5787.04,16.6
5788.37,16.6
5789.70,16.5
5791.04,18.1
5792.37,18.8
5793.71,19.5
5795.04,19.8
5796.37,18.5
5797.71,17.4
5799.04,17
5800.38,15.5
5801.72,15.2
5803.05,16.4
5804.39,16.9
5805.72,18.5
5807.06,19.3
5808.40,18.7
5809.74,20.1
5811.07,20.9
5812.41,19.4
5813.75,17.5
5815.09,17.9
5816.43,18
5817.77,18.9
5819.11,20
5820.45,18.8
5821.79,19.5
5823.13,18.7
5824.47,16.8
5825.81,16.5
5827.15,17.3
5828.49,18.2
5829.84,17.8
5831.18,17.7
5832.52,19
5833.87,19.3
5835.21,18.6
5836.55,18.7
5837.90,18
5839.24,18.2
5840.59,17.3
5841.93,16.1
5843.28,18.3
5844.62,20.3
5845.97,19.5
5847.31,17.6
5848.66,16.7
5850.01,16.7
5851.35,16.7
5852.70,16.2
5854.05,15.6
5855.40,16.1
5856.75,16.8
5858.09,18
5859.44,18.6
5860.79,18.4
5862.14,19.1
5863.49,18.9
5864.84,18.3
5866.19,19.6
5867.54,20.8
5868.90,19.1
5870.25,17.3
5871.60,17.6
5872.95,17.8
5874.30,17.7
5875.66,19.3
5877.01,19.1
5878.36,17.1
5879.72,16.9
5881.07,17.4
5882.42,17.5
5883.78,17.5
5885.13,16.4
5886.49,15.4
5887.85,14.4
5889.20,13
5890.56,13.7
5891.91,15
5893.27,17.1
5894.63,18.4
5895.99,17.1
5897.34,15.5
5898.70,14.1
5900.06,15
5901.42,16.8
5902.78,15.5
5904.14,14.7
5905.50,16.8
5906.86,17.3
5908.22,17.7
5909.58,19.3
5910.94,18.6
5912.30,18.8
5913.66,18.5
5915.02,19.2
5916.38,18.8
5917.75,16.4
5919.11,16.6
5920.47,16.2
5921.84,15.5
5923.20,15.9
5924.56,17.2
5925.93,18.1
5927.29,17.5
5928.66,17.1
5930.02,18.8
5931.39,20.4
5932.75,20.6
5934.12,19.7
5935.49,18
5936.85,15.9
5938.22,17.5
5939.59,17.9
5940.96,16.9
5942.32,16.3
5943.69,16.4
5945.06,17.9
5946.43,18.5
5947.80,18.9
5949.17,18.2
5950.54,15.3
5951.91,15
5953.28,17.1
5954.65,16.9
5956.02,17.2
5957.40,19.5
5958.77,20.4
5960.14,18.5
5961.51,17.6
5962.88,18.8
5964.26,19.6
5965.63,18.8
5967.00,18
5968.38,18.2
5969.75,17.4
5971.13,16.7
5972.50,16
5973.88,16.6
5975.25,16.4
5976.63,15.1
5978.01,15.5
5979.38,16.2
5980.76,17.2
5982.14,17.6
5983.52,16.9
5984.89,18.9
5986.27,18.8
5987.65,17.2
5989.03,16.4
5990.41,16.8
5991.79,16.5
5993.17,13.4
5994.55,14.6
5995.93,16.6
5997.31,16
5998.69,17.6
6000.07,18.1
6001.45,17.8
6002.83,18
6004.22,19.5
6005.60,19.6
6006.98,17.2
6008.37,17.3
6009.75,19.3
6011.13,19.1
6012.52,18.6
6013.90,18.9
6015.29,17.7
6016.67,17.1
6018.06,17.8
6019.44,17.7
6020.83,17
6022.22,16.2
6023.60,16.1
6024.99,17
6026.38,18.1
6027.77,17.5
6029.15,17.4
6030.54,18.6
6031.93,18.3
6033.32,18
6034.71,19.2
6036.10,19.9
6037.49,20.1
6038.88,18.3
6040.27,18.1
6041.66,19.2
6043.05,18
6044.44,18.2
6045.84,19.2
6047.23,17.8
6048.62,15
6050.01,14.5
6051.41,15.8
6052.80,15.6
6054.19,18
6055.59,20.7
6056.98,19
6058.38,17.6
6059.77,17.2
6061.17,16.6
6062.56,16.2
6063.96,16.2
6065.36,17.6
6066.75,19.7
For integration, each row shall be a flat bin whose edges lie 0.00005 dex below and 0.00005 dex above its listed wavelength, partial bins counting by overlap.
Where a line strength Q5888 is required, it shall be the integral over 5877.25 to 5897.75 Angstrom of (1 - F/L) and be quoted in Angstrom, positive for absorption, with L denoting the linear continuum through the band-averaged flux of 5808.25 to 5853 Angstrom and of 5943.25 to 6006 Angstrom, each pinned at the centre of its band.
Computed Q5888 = 1.9 Angstrom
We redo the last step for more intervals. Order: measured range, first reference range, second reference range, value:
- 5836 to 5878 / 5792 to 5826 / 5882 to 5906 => -2.94 Angstrom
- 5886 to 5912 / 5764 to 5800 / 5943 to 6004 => 2.18 Angstrom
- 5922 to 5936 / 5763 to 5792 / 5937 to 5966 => -0.37 Angstrom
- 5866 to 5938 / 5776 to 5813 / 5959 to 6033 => 1.68 Angstrom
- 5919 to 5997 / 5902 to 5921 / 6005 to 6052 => 1.34 Angstrom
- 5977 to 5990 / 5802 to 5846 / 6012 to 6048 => 0.72 Angstrom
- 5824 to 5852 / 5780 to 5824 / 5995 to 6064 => 0.16 Angstrom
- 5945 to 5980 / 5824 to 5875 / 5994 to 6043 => 0.92 Angstrom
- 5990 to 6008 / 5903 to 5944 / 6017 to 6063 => 0.62 Angstrom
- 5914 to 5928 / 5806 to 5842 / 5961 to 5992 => 0.42 Angstrom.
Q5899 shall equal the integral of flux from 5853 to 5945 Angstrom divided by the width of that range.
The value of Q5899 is 17.3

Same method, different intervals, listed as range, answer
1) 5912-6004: 17.4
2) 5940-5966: 17.8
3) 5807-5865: 18.1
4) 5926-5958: 17.7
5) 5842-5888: 17.7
